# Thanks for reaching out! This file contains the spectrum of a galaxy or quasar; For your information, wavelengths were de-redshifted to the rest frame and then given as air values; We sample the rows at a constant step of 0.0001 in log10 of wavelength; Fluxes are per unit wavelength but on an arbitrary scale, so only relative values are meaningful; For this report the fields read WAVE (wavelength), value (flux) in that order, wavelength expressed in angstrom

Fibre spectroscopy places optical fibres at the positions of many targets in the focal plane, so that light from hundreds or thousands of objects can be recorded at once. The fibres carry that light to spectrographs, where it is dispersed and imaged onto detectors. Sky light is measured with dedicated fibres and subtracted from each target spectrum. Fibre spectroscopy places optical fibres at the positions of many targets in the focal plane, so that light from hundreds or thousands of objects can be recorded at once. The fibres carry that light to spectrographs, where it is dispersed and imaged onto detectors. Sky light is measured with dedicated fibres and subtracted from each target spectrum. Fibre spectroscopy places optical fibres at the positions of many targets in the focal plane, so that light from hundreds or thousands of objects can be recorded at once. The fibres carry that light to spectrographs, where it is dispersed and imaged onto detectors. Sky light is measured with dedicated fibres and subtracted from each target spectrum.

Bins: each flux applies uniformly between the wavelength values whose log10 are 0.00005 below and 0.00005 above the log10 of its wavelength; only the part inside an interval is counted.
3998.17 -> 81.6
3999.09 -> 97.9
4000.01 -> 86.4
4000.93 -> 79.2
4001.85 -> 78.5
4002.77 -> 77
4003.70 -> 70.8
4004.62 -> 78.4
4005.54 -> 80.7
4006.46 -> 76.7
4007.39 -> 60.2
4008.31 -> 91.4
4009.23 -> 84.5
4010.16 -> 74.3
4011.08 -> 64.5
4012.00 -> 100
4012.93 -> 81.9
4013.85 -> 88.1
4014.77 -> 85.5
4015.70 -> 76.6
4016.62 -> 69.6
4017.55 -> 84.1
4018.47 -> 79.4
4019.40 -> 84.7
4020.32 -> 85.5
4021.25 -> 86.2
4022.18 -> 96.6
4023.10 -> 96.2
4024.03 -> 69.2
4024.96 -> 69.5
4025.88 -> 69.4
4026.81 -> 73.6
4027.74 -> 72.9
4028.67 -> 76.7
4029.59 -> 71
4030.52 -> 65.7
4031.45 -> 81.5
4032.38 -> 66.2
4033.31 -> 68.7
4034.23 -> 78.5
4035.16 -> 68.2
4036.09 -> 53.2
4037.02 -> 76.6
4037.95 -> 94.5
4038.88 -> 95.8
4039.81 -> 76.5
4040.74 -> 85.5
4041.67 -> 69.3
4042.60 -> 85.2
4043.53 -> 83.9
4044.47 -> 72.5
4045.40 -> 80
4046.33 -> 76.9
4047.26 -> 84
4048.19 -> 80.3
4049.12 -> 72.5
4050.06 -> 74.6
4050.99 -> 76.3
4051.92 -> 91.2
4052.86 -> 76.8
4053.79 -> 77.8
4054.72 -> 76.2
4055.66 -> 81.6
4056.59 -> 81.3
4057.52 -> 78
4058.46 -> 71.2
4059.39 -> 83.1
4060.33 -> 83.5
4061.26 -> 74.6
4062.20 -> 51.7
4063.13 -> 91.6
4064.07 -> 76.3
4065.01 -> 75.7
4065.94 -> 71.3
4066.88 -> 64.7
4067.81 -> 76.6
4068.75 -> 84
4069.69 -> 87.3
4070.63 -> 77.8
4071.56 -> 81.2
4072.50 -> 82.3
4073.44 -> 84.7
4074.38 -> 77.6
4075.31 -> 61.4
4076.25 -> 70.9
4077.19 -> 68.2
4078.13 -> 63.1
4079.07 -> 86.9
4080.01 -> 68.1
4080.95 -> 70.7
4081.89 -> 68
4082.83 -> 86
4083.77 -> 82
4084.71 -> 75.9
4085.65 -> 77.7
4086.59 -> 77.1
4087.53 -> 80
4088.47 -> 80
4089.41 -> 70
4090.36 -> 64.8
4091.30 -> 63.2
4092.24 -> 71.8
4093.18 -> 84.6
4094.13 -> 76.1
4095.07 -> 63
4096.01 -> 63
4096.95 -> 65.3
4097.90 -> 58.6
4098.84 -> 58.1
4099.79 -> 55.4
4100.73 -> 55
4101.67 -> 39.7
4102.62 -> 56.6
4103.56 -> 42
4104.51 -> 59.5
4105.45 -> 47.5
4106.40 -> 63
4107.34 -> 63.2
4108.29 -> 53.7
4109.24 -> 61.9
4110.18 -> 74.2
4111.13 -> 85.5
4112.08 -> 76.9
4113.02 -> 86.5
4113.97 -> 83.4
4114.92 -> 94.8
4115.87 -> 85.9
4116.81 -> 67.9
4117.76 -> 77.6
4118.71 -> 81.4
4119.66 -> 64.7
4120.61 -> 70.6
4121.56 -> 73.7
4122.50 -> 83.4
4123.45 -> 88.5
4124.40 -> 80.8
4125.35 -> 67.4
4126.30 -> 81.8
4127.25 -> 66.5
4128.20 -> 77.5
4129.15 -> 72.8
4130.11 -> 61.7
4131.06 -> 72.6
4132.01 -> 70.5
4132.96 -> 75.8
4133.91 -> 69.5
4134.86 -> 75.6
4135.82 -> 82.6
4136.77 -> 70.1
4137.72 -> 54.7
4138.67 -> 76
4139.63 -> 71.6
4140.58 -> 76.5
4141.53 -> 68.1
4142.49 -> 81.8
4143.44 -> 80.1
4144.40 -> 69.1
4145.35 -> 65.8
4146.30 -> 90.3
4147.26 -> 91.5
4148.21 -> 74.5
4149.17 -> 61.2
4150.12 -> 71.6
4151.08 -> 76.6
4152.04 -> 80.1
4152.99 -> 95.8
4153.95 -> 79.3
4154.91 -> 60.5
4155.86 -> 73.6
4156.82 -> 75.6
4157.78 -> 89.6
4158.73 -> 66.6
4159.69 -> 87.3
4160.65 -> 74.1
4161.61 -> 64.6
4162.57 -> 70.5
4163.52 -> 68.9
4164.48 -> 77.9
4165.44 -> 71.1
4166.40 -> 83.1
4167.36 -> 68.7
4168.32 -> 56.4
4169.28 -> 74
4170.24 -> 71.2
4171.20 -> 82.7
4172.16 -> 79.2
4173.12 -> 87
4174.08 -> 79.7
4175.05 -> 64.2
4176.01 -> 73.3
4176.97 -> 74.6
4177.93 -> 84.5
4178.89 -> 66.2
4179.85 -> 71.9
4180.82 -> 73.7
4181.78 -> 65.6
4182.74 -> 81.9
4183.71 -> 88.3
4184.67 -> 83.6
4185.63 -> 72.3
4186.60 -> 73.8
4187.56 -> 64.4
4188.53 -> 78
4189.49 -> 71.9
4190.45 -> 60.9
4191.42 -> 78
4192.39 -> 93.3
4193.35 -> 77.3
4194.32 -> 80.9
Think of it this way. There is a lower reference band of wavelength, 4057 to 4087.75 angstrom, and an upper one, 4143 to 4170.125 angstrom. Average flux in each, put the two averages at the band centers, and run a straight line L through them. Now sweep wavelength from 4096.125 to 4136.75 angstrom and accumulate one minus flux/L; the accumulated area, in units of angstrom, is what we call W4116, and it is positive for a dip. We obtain 3.07 angstrom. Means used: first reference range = 76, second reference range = 74.9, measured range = 69.7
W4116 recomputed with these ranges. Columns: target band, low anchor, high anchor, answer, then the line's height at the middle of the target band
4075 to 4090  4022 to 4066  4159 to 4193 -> 0.4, 76.4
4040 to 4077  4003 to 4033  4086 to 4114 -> -2.8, 72.2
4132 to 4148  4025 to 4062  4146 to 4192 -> 0.2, 75.5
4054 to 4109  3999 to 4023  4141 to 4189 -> 5.6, 78.6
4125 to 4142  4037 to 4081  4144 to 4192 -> 0.9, 75.9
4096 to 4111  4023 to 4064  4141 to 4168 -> 3.6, 76.1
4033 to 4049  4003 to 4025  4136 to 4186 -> 0.3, 79.7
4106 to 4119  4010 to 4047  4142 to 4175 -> 0.2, 76.7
